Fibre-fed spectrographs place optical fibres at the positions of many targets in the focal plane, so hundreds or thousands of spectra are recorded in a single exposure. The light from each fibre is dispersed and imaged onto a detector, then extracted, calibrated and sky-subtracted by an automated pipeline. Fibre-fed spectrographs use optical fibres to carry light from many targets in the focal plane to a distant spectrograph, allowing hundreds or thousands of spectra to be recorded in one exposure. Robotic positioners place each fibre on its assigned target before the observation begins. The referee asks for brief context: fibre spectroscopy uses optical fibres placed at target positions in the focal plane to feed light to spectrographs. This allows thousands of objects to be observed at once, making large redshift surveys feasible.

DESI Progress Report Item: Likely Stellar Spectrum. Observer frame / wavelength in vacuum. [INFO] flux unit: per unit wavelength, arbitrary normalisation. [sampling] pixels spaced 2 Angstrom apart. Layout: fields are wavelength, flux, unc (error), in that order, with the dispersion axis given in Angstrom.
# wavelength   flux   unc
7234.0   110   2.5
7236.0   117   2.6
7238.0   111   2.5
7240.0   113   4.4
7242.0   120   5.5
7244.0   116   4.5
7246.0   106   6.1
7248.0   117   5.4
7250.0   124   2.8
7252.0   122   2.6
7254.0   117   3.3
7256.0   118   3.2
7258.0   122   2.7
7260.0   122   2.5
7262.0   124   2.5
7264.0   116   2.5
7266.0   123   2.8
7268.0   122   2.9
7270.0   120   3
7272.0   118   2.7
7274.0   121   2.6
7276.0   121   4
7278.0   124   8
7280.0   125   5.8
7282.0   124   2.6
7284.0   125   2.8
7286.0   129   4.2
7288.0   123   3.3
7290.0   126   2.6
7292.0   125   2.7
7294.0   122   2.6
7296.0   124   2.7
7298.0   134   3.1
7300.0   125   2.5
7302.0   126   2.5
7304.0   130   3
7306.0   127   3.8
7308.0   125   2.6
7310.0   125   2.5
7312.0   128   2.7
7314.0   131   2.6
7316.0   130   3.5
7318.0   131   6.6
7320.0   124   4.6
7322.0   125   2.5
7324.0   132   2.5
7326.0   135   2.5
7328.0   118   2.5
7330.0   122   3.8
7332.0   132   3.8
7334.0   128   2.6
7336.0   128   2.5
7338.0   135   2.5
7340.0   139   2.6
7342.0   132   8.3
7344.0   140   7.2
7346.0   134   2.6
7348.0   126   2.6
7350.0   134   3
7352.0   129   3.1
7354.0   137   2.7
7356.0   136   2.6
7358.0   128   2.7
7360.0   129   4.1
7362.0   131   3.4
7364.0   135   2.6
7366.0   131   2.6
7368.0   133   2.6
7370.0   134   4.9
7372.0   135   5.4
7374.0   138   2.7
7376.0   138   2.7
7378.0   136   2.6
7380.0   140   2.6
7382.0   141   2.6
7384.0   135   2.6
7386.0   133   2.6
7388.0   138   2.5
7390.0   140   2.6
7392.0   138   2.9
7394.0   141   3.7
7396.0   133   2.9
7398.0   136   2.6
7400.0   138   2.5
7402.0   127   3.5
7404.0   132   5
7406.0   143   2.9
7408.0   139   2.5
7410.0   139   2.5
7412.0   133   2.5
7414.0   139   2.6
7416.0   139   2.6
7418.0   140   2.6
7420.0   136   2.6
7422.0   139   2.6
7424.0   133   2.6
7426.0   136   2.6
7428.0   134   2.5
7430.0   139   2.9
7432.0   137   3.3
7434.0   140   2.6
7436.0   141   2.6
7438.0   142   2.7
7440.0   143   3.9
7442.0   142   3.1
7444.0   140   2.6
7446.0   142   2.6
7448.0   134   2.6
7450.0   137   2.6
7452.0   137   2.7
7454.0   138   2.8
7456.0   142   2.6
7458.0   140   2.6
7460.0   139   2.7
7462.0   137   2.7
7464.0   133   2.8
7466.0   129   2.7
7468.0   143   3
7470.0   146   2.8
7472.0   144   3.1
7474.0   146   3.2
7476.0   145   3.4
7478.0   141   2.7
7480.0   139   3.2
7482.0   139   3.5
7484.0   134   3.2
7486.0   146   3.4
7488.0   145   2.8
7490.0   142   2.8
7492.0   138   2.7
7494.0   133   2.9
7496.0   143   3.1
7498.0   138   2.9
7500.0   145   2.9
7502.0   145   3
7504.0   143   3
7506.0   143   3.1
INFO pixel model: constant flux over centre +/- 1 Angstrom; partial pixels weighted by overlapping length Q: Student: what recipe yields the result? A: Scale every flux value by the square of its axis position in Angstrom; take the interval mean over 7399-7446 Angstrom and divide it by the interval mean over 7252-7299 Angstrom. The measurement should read 1.17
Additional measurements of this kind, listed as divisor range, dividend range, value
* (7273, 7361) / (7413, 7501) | 1.13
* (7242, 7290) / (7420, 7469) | 1.20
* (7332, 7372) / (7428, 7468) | 1.07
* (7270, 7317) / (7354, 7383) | 1.10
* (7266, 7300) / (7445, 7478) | 1.18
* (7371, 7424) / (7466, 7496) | 1.05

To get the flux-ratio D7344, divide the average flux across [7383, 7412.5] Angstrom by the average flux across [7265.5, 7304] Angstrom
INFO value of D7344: 1.10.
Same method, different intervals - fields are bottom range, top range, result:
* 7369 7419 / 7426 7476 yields 1.02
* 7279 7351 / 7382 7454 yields 1.07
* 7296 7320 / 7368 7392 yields 1.07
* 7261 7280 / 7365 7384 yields 1.12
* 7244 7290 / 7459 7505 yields 1.16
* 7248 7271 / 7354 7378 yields 1.11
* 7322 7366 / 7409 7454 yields 1.05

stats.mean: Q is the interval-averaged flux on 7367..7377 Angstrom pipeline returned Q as 136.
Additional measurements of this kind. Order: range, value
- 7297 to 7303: 128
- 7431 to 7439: 140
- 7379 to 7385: 139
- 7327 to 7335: 125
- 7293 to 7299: 127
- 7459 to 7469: 136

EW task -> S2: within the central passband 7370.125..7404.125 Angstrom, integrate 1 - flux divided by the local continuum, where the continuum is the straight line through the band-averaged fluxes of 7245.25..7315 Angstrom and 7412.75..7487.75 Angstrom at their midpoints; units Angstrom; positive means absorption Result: -0.8 Angstrom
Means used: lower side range 123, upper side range 139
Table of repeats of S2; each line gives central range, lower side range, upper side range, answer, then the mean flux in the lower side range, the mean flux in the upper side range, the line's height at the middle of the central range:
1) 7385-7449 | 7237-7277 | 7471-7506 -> -1.5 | 119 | 142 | 134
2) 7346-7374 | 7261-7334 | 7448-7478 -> -0.4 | 125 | 140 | 131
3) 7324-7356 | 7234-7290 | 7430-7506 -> -1.0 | 120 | 140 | 128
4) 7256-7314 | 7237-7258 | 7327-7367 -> -1.0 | 117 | 131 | 122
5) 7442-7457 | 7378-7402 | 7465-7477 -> 0.2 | 137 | 142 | 141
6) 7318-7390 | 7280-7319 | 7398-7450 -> -0.6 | 127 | 138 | 132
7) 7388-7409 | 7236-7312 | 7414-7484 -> -0.4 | 122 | 139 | 134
